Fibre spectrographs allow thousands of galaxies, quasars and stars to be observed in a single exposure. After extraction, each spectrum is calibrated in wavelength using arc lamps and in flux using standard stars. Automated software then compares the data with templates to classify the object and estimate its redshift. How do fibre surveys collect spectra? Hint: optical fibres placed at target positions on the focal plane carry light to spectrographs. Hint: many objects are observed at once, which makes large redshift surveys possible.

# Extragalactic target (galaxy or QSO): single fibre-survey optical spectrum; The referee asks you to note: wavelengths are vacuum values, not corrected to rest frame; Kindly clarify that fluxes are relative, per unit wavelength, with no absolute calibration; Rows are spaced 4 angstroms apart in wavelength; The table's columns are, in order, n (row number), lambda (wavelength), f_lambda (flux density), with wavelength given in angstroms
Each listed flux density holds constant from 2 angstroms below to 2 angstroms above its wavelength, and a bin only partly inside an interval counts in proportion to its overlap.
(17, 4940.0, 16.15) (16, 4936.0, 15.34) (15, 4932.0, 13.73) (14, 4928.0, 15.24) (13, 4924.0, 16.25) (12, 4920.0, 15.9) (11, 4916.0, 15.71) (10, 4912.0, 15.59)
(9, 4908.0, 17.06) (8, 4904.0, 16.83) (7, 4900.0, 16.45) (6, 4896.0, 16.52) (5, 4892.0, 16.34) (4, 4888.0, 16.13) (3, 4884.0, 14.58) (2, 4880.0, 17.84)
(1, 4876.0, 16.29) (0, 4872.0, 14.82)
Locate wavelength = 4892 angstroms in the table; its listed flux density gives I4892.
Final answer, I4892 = 16.34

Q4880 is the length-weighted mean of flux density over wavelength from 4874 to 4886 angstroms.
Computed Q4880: 16.2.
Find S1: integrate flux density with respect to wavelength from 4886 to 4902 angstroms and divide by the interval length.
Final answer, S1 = 16.4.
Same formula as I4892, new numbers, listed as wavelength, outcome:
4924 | 16.25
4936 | 15.34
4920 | 15.9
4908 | 17.06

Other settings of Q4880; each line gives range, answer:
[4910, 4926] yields 15.9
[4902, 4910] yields 16.9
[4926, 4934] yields 14.5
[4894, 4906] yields 16.6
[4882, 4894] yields 15.7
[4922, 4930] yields 15.7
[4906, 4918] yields 16.1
